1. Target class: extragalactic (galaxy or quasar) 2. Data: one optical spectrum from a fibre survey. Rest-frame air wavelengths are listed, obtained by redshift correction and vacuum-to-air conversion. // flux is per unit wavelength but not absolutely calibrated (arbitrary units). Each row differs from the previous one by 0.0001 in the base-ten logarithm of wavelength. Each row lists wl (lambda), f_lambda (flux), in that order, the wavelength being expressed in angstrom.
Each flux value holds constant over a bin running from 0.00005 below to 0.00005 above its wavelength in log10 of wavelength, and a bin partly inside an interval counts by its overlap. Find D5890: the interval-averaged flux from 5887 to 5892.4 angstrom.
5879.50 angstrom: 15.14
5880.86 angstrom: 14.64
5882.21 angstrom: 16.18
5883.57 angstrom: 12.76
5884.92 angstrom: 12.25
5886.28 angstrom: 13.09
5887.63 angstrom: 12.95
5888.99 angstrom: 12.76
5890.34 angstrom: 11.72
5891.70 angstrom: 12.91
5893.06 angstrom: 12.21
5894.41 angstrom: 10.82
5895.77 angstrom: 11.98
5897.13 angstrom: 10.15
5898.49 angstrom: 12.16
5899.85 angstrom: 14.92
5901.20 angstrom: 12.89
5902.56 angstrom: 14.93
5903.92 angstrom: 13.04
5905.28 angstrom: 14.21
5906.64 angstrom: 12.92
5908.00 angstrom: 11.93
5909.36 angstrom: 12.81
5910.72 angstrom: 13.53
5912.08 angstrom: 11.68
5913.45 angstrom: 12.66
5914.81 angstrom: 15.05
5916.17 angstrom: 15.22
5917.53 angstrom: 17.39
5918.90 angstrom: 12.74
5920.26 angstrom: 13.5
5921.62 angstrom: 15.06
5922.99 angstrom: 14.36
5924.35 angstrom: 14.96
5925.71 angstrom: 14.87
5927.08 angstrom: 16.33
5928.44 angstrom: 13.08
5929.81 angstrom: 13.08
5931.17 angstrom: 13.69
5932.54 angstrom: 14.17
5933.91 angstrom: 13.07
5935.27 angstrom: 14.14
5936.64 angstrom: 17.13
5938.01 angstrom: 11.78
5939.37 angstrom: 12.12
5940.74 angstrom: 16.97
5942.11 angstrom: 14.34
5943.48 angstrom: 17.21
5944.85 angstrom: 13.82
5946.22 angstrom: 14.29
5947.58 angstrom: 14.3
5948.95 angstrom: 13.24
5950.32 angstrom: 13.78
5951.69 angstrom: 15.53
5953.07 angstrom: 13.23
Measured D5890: 12.6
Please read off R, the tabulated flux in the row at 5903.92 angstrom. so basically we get 13.04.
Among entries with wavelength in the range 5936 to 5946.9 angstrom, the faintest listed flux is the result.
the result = 11.78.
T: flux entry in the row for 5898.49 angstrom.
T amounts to 12.16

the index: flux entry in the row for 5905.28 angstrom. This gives 14.21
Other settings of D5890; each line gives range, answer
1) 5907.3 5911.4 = 12.8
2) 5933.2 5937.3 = 14.8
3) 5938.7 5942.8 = 14.5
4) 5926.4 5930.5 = 14.2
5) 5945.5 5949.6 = 14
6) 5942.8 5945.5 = 15.5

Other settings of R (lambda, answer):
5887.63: 12.95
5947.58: 14.3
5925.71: 14.87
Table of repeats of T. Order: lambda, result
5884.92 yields 12.25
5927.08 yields 16.33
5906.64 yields 12.92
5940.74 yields 16.97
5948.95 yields 13.24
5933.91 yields 13.07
